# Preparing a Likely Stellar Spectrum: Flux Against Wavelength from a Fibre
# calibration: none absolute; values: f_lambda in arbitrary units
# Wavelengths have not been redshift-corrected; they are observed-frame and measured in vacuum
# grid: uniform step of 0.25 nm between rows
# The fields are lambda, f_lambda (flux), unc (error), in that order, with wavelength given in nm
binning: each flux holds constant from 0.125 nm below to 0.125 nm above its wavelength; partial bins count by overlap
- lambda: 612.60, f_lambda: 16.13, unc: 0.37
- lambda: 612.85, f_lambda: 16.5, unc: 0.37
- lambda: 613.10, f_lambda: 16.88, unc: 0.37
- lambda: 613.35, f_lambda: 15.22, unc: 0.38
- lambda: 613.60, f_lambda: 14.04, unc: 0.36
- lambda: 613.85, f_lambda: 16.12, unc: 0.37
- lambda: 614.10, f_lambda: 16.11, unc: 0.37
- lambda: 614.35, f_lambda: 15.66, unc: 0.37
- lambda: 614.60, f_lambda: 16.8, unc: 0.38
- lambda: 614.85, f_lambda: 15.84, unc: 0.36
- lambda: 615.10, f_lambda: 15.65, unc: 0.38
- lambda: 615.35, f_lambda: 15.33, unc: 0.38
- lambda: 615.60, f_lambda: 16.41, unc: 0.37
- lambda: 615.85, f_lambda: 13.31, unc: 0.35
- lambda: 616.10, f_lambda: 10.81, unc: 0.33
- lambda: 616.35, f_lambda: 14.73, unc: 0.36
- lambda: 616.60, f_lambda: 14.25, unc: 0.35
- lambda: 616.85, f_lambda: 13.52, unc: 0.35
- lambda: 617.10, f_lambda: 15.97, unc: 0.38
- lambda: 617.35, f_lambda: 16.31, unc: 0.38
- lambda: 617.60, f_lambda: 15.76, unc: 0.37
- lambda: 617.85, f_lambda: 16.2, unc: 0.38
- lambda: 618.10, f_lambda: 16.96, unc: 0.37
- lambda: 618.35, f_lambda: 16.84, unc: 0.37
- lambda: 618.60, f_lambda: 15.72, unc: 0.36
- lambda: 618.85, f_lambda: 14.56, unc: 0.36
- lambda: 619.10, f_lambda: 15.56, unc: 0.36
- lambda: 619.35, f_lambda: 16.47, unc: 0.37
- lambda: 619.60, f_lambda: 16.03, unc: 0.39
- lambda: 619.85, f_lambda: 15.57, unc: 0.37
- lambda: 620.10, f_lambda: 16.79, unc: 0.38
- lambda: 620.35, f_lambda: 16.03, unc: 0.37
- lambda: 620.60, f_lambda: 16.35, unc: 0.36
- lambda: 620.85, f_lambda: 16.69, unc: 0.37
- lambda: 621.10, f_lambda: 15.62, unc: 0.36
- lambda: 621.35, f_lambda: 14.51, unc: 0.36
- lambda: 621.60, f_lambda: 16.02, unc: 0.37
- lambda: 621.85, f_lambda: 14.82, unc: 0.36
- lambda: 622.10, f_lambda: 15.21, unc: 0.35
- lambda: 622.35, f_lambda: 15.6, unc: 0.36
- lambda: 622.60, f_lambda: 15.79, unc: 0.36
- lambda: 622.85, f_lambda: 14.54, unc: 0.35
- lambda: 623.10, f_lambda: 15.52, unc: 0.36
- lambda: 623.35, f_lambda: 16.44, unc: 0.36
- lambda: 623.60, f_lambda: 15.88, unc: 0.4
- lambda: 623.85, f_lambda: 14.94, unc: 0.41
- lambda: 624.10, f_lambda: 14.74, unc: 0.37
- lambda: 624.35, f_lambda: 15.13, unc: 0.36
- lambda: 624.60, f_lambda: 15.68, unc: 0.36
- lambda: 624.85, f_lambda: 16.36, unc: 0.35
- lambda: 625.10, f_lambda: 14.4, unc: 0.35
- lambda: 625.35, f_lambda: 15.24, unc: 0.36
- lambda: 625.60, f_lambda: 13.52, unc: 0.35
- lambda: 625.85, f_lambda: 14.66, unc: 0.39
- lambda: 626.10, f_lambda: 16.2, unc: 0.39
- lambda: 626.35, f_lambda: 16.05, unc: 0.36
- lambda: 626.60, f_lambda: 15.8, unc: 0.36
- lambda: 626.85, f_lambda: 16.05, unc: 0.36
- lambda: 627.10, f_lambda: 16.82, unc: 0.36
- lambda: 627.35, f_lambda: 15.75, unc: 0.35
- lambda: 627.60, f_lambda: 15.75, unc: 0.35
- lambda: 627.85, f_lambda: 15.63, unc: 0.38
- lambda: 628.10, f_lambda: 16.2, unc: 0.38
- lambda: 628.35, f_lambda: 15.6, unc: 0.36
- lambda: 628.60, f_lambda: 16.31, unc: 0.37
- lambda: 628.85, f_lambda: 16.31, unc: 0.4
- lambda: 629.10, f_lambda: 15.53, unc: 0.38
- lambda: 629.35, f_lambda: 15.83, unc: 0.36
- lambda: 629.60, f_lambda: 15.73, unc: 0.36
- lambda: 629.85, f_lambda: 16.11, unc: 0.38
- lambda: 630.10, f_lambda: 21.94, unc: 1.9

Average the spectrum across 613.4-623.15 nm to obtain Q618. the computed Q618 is 15.5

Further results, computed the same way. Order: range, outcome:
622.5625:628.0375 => 15.5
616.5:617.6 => 15.1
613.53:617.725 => 15.1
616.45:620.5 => 15.8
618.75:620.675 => 15.9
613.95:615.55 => 15.9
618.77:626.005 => 15.5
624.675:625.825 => 14.9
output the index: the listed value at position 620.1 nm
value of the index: 16.79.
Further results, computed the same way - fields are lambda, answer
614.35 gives 15.66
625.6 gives 13.52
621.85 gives 14.82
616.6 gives 14.25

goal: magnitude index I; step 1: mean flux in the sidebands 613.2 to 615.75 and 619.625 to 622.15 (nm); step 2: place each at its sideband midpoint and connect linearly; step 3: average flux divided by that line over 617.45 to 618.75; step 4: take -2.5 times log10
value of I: -0.03 mag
